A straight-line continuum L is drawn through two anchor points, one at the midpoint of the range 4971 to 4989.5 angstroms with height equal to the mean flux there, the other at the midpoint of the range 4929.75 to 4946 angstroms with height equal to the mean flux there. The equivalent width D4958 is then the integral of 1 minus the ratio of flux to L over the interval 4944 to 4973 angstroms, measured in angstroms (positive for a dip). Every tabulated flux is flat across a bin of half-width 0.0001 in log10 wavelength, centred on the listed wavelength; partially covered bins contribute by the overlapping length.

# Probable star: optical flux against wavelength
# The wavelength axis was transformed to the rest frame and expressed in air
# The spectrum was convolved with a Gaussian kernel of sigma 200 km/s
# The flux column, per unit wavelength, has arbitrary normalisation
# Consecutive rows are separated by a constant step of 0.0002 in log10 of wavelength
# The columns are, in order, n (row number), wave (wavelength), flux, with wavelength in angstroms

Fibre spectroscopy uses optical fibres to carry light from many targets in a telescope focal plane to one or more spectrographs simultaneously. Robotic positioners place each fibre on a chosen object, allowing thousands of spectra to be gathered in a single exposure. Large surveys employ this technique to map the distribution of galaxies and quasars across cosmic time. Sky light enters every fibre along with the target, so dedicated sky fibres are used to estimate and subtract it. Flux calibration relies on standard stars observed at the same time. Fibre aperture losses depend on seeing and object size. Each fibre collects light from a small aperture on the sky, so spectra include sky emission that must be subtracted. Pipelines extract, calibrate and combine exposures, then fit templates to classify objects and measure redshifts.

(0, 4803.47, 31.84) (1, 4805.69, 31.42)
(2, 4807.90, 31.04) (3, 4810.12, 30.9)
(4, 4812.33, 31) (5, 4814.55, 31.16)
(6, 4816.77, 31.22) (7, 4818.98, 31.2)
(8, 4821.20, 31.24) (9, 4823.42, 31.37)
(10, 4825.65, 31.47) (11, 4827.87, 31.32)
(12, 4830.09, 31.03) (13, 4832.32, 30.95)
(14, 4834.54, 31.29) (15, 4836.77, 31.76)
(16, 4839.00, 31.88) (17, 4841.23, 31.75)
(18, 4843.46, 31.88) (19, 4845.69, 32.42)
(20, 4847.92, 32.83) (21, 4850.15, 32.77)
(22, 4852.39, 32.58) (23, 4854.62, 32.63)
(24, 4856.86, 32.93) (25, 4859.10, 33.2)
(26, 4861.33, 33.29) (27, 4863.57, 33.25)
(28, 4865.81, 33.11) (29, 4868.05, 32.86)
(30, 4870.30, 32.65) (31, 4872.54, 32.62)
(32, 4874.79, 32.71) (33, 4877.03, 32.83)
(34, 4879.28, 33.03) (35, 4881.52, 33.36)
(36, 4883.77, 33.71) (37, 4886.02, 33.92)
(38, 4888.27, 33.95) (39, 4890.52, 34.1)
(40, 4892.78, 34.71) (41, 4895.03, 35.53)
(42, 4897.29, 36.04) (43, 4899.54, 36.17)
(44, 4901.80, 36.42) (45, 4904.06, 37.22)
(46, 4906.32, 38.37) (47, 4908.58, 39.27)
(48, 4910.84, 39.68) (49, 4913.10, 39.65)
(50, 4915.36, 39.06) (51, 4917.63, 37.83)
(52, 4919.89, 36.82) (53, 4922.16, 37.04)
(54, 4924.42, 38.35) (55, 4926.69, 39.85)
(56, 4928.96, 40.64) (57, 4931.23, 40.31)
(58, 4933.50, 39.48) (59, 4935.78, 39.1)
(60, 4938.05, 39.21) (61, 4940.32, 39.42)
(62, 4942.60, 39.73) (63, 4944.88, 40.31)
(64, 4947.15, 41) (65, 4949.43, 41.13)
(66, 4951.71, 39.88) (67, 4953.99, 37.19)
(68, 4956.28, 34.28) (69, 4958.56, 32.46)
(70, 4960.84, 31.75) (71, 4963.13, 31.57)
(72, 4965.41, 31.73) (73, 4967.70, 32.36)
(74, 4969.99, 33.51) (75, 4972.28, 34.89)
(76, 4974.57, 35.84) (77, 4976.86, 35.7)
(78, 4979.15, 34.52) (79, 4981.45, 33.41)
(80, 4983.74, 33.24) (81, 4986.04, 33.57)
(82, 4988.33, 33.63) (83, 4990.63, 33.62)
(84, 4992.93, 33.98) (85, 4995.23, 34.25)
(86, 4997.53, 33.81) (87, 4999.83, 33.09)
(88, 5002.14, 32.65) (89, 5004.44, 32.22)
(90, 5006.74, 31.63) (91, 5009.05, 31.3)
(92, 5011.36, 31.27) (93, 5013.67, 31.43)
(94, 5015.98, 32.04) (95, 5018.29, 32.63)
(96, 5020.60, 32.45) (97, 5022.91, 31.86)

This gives 1.27 angstroms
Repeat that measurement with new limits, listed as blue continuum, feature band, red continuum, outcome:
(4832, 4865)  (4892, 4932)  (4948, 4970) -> -5.0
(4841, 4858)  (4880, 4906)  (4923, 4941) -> 0.8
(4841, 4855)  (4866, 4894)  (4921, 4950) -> 1.4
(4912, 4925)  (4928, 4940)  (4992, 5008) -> -0.8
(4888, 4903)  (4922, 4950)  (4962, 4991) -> -4.2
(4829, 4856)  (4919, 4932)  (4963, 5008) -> -2.4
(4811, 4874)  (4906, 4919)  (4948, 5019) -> -2.4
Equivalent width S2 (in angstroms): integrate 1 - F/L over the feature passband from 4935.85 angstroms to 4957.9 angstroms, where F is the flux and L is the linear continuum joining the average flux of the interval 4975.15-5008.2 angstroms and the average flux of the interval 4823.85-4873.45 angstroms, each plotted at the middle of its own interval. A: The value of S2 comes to -3.9 angstroms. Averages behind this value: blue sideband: 32.3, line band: 39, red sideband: 33.5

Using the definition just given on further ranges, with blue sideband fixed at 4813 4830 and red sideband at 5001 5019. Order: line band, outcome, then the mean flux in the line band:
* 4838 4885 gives -2.1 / 32.8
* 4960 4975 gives -0.6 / 33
